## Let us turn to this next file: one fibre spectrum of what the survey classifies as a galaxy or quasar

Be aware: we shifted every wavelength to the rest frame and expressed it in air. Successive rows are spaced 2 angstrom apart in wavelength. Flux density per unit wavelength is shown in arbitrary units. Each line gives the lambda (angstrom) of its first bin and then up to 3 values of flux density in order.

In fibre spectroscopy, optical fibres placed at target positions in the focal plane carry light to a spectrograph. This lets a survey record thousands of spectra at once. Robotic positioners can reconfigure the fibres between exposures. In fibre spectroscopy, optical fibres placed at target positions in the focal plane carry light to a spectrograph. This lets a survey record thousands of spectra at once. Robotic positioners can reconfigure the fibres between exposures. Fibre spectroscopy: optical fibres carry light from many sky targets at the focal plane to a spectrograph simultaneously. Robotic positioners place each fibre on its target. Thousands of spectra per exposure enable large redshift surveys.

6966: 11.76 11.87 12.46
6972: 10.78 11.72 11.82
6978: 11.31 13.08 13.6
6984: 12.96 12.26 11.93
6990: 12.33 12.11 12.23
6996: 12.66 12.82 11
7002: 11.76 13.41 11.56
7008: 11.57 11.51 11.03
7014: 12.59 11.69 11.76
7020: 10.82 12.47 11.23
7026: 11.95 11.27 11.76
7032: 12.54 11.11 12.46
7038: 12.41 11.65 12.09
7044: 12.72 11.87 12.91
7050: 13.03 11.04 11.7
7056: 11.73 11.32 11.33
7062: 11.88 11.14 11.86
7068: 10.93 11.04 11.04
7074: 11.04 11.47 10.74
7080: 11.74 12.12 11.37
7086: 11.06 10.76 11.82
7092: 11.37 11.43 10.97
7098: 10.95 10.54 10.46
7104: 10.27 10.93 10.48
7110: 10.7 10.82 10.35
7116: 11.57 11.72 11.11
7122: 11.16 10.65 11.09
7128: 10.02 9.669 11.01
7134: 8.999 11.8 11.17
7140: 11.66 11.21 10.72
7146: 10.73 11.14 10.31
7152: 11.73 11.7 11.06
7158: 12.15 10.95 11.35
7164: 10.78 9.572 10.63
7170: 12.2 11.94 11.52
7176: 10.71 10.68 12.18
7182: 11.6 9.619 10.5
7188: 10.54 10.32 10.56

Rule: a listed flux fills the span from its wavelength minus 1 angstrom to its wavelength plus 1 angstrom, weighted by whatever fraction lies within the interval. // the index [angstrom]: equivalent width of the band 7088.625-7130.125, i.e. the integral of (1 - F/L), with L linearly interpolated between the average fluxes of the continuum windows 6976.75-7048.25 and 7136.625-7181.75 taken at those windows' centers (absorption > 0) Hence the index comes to 2.2 angstrom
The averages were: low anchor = 12.1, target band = 10.9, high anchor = 11.2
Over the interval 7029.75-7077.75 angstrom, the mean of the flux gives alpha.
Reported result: 11.7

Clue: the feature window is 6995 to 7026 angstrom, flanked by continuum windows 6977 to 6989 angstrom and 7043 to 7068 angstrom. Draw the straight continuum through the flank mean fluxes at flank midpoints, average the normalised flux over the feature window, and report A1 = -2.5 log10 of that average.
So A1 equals 0.04 mag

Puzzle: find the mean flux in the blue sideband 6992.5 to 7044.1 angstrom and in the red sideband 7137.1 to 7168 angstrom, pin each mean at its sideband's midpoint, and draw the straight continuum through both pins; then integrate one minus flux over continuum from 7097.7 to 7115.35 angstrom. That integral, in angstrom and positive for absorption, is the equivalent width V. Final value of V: 1.2 angstrom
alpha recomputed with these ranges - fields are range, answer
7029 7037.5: 12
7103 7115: 10.6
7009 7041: 11.8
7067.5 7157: 11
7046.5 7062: 11.9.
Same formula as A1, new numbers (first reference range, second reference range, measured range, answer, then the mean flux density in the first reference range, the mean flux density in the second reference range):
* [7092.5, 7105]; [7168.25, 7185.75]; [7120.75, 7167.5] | 0.02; 10.8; 11.2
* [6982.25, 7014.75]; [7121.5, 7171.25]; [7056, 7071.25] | 0.02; 12.1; 10.9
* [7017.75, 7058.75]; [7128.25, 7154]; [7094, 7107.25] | 0.05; 11.9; 10.9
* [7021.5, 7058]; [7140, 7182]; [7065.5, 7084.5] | 0.04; 12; 11.2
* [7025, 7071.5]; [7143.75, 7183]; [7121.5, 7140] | 0.07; 11.8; 11.2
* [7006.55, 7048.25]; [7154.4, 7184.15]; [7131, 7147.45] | 0.04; 11.9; 11.2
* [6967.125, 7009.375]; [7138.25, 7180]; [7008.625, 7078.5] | 0.01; 12.1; 11.2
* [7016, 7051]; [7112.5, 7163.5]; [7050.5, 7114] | 0.04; 12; 11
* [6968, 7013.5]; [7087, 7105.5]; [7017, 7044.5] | -0.02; 12.1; 11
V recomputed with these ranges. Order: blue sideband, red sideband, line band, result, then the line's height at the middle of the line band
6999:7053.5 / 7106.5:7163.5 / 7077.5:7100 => 0.2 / 11.4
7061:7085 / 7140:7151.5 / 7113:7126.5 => 0.0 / 11.1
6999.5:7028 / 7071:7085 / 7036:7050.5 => -1.0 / 11.6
